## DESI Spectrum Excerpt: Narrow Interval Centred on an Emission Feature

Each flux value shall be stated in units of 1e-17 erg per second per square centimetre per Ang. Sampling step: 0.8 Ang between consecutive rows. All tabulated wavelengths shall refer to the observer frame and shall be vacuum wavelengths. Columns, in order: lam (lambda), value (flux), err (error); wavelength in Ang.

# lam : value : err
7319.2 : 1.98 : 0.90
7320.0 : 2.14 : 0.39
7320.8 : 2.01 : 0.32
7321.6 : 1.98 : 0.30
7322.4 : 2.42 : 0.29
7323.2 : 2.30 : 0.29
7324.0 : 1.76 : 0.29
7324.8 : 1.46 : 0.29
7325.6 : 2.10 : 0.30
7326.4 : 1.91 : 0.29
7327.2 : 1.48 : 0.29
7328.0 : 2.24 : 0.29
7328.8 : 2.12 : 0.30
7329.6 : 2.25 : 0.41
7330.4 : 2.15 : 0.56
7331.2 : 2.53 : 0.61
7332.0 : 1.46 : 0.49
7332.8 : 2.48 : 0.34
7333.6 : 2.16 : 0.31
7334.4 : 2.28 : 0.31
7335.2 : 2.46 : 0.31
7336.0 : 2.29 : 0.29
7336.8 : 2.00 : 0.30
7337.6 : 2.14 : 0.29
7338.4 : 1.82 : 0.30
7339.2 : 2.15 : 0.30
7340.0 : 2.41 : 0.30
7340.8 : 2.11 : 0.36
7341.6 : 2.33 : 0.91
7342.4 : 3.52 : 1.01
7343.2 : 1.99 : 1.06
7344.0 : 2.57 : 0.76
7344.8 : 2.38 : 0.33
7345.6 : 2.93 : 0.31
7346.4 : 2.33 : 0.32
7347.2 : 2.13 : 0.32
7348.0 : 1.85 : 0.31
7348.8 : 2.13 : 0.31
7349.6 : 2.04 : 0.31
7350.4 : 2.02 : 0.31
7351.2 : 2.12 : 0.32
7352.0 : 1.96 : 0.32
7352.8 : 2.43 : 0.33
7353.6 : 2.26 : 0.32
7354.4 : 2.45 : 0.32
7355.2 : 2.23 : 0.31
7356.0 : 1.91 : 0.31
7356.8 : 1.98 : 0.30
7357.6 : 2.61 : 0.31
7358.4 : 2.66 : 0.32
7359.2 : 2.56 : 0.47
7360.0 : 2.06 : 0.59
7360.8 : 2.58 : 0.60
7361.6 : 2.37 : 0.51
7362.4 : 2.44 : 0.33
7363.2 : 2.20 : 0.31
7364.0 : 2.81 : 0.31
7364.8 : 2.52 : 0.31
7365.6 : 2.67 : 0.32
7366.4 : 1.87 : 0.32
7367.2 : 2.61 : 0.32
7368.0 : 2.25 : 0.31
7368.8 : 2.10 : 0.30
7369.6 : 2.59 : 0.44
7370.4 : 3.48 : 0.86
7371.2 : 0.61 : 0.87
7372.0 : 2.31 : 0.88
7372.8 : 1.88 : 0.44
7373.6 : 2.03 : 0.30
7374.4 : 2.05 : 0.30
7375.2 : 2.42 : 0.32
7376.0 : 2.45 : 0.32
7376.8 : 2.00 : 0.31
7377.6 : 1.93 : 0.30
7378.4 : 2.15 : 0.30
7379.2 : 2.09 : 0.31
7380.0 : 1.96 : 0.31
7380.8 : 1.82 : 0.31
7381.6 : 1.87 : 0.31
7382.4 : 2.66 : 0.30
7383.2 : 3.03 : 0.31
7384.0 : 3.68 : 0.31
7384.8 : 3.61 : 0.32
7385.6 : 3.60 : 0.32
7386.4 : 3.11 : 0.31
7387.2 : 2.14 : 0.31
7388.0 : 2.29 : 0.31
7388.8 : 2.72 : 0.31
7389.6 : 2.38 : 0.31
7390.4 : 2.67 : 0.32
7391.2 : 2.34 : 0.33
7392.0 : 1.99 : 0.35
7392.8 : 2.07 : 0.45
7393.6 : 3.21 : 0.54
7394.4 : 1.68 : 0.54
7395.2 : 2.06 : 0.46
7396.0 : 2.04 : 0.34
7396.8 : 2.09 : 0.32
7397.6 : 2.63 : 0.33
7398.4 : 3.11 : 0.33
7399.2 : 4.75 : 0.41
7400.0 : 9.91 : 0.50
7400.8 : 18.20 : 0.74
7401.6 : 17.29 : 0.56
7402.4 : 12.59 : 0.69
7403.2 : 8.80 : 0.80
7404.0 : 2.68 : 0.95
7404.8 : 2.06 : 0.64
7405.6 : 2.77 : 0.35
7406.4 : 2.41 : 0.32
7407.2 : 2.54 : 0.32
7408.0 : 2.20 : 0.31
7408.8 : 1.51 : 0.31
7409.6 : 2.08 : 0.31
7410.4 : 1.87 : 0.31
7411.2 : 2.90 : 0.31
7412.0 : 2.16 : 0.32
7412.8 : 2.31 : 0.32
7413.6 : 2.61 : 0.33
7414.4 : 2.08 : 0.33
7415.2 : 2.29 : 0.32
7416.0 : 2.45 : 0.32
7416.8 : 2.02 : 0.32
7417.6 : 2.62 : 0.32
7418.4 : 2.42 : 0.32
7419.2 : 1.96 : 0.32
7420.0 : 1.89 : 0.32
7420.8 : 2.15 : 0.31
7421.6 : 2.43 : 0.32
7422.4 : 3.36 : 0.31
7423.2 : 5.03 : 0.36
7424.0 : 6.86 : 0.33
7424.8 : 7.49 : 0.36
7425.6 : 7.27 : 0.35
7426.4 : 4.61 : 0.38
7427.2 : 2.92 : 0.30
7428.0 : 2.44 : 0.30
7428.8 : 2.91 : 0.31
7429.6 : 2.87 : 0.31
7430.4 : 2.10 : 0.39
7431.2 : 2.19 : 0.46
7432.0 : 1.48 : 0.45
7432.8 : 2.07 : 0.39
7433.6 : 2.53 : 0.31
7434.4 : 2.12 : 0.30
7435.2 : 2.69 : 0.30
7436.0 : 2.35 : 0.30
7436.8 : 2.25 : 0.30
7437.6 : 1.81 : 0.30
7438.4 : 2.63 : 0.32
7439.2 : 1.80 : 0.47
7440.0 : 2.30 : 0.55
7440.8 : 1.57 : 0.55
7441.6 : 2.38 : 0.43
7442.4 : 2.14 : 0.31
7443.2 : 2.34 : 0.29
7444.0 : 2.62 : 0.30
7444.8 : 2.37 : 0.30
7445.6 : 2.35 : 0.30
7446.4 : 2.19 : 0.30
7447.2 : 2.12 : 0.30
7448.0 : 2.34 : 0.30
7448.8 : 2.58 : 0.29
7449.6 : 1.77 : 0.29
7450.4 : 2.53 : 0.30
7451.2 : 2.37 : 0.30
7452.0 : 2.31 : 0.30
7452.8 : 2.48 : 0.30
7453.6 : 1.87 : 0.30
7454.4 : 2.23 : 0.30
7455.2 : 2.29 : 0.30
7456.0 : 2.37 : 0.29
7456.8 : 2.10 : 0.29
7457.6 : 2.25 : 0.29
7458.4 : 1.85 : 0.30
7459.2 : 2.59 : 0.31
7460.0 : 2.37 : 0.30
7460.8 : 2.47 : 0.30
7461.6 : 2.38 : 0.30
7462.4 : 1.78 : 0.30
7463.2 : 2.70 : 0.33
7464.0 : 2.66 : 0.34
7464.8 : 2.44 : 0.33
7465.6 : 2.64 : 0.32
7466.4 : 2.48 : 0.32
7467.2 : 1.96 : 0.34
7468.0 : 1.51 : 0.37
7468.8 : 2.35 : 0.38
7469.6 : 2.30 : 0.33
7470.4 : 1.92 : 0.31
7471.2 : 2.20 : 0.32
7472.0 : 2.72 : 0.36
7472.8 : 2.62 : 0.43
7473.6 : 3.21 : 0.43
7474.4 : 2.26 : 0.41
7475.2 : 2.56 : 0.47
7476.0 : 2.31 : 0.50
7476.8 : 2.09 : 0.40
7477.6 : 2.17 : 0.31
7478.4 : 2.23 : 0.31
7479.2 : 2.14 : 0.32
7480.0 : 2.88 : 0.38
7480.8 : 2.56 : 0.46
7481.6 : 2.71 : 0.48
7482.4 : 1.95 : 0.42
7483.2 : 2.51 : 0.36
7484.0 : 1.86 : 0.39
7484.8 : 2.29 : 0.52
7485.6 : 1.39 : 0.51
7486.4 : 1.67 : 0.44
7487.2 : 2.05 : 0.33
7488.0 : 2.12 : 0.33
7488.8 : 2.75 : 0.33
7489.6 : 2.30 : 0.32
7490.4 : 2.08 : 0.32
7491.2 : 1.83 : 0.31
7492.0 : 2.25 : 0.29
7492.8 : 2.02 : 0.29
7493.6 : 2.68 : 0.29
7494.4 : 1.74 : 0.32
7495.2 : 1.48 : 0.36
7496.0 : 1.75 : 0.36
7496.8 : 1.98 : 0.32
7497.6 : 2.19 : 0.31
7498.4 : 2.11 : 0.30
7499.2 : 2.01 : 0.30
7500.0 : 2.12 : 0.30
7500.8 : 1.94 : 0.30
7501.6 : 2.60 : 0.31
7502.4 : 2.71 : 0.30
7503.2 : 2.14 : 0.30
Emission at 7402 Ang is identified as H-alpha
